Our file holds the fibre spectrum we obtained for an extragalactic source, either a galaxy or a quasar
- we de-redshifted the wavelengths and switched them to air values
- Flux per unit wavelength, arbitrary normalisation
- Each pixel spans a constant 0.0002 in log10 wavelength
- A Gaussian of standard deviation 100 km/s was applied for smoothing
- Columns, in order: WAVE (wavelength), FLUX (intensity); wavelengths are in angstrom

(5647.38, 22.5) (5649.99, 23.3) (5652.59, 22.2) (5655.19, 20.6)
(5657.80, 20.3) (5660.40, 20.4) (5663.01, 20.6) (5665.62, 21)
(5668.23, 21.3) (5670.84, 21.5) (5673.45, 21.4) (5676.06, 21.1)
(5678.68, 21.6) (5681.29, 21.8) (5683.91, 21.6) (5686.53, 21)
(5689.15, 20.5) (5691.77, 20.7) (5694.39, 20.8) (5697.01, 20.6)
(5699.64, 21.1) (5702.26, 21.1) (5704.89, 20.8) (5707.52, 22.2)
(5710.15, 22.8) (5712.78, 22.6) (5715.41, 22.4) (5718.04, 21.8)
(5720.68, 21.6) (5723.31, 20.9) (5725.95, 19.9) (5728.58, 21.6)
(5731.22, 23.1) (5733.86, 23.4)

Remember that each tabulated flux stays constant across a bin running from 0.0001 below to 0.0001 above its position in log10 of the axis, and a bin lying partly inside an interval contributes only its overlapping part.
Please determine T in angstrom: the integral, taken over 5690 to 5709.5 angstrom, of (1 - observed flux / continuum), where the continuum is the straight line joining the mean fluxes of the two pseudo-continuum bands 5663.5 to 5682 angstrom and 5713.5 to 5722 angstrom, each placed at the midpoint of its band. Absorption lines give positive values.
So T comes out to 0.57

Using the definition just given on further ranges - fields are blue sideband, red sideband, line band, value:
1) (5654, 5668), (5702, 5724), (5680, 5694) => 0.1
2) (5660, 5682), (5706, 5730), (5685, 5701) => 0.5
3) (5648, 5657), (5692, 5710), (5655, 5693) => 1.0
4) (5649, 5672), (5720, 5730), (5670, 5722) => -0.9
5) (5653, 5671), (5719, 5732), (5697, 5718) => -0.6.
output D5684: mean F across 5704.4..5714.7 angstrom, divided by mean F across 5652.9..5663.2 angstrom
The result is 1.1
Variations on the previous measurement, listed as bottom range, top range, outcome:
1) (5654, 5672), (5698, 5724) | 1.04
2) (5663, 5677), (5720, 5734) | 1.02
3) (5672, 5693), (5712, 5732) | 1.02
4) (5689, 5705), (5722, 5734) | 1.04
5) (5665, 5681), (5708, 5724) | 1.03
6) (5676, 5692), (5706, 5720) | 1.05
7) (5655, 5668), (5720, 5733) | 1.04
